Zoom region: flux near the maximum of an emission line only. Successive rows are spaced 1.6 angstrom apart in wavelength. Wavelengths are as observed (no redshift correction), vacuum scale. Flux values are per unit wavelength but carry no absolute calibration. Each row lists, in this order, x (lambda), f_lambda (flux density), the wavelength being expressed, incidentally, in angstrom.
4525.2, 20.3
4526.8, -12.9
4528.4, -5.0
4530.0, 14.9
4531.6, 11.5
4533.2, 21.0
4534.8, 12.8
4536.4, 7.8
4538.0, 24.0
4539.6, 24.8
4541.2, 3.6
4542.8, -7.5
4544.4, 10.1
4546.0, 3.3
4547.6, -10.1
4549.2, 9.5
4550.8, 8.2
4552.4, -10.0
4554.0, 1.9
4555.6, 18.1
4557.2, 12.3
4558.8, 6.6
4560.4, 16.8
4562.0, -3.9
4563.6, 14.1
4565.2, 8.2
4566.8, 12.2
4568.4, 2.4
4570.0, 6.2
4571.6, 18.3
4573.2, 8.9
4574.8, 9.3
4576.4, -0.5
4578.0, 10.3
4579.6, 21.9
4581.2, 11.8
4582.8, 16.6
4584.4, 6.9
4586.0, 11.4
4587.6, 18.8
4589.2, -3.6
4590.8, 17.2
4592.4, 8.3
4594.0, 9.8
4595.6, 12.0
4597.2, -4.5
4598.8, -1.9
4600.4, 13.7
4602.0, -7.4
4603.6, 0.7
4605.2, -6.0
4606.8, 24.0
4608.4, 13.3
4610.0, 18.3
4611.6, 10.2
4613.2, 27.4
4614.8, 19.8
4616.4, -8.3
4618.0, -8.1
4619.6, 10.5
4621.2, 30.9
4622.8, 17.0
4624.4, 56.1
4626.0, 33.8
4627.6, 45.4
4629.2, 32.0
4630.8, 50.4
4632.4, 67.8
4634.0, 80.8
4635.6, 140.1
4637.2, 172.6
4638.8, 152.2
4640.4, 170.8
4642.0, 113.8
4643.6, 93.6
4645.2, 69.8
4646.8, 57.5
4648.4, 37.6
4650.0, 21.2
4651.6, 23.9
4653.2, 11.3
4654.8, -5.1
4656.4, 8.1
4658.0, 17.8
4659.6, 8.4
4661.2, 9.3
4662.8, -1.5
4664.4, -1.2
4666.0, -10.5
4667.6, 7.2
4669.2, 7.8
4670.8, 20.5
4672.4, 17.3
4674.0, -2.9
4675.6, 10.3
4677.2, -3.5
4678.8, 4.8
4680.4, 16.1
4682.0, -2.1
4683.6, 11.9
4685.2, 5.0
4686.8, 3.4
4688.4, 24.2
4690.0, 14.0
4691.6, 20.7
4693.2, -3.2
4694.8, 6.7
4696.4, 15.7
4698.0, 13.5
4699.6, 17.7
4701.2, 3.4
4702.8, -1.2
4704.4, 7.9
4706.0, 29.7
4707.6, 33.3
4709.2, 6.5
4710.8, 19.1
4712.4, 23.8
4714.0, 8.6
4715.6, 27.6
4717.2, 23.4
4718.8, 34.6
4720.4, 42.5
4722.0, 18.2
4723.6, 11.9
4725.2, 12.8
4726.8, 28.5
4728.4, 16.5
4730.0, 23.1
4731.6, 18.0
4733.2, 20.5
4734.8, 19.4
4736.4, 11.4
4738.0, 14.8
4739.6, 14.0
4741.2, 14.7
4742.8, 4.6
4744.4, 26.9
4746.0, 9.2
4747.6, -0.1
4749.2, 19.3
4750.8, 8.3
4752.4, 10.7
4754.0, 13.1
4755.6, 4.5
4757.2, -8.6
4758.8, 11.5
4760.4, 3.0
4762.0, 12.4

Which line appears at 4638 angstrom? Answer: Lyman alpha 1216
